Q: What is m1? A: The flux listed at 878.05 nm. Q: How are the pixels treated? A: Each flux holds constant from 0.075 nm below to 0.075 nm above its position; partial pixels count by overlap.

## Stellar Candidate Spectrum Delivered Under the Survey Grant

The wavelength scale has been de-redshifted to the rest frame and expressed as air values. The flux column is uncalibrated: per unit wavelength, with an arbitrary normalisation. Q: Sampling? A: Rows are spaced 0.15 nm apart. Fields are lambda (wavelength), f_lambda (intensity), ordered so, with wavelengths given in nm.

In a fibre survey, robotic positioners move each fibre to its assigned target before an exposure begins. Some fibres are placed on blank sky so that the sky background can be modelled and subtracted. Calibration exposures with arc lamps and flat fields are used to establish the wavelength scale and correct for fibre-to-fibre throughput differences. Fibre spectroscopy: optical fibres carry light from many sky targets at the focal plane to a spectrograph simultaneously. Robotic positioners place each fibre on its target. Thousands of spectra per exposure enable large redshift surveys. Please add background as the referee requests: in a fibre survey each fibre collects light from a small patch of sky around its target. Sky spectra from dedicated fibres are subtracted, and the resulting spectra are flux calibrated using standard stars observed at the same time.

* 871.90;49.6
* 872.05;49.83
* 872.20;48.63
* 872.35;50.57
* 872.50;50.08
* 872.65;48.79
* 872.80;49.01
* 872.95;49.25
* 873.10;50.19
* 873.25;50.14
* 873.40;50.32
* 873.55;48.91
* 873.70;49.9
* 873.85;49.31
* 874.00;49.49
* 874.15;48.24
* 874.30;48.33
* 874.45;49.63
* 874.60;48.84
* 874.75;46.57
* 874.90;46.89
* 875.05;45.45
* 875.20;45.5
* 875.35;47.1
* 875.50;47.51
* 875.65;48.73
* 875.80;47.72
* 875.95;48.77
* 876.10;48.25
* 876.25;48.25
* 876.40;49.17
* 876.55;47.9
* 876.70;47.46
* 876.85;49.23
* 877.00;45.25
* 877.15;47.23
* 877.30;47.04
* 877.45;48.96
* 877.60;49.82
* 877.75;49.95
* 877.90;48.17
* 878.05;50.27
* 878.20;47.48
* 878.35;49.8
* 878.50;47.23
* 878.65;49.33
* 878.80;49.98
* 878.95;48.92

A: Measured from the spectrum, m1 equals 50.27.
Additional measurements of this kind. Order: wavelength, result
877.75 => 49.95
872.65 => 48.79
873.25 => 50.14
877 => 45.25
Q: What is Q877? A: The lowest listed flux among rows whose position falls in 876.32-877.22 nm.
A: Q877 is 45.25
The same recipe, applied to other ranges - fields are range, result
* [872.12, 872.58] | 48.63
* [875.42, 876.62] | 47.51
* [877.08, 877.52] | 47.04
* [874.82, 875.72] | 45.45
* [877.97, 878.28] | 47.48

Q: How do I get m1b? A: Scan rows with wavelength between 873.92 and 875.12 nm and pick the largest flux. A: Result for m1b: 49.63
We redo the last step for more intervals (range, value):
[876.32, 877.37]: 49.23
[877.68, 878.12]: 50.27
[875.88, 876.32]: 48.77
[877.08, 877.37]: 47.23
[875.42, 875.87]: 48.73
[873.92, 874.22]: 49.49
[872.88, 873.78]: 50.32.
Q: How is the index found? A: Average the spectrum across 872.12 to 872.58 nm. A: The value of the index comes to 49.8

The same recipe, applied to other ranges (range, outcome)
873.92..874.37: 48.7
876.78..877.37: 47.2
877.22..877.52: 48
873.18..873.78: 49.8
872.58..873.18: 49.3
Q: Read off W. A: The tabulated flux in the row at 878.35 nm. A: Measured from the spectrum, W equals 49.8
